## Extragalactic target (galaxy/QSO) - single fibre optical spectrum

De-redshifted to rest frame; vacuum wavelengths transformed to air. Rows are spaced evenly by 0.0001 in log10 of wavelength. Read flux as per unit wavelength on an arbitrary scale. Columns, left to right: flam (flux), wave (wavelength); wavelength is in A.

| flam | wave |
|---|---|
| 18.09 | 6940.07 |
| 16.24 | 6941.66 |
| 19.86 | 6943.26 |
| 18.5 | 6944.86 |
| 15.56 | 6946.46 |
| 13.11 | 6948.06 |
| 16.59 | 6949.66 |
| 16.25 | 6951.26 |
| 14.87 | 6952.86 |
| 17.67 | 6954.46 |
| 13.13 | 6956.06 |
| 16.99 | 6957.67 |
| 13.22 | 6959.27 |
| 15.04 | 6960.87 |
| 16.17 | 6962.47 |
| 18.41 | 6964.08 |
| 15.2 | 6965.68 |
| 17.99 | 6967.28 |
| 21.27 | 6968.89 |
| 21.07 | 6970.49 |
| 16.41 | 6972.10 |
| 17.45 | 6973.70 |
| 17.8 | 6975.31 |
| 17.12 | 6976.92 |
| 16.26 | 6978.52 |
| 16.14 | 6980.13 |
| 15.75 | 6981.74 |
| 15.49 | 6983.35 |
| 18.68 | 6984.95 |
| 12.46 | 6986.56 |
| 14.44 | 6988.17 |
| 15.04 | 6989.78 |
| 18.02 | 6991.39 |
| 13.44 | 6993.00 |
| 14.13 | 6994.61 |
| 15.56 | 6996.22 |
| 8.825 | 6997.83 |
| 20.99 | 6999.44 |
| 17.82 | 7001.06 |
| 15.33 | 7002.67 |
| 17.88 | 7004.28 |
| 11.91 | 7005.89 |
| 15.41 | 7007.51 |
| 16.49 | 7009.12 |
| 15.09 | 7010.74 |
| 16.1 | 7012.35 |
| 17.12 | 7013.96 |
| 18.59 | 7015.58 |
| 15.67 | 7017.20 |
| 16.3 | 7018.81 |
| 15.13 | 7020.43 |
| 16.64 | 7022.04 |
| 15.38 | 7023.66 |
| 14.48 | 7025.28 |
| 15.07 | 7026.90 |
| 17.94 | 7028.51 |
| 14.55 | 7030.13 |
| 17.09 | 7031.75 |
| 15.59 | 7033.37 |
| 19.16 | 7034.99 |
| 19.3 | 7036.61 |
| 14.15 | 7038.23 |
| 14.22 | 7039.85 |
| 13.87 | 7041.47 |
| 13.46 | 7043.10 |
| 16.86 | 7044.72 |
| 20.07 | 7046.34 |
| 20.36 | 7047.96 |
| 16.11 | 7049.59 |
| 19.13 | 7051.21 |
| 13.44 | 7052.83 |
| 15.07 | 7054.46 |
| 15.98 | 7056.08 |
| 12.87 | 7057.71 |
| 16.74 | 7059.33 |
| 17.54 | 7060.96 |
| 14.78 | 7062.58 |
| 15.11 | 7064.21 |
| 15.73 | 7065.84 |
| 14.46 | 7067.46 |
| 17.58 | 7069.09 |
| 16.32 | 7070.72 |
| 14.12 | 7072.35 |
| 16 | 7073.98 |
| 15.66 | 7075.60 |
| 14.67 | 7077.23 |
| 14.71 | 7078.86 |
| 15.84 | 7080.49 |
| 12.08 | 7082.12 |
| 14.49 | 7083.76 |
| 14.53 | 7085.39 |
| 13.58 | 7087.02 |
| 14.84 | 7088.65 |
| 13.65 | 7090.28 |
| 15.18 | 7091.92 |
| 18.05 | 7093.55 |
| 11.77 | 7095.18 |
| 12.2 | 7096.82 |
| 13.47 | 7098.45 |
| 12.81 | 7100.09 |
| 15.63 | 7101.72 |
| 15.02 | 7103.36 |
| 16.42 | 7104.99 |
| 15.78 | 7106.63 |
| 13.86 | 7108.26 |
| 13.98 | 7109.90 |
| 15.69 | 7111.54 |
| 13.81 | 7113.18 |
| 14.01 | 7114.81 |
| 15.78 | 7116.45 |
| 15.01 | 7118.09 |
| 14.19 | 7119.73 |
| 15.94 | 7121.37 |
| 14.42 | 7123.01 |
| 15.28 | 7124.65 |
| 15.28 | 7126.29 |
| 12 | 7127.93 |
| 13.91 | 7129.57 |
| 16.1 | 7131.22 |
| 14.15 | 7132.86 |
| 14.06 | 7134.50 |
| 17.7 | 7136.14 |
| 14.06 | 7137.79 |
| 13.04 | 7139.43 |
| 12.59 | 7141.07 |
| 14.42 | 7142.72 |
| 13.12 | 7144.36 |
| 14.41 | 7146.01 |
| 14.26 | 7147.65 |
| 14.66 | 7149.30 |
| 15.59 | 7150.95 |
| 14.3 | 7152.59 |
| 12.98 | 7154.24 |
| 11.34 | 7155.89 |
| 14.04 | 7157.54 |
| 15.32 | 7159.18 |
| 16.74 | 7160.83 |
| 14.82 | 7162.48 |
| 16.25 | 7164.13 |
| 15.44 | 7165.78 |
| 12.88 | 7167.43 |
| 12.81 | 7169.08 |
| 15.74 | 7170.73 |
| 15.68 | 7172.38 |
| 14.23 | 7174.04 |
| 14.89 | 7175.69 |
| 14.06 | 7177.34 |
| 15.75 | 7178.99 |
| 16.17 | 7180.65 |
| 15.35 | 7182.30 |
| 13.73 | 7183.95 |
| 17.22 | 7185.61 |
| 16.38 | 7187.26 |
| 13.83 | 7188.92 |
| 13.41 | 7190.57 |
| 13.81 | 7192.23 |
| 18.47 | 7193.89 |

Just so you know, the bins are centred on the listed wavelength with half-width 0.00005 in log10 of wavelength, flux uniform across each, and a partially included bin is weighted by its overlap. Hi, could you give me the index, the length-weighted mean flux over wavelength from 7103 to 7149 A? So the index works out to 14.6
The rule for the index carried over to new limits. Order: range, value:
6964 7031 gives 16.2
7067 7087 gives 15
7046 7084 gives 15.7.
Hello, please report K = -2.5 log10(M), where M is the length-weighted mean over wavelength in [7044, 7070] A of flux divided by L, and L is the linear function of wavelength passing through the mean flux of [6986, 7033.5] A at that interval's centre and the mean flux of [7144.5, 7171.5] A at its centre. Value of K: -0.08 mag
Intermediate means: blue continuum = 15.6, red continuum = 14.4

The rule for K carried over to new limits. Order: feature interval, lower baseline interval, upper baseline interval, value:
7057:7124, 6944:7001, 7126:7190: 0.023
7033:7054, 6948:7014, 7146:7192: -0.065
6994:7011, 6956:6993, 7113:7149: 0.049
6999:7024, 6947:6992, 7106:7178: -0.028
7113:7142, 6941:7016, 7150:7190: 0.043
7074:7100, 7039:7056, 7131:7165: 0.089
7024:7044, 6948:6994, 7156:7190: 0.011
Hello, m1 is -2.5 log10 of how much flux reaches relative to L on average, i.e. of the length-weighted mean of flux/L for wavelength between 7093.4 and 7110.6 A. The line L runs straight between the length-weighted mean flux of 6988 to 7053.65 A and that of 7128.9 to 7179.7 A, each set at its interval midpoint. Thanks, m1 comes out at 0.06 mag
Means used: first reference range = 16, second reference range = 14.5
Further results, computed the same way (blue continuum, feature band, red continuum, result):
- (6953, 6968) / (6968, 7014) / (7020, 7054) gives -0.01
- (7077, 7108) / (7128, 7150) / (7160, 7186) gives 0.04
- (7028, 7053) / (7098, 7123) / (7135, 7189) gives 0.05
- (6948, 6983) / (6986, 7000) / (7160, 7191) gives 0.12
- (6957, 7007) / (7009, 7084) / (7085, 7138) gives -0.03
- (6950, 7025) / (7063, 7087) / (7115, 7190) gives 0.02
